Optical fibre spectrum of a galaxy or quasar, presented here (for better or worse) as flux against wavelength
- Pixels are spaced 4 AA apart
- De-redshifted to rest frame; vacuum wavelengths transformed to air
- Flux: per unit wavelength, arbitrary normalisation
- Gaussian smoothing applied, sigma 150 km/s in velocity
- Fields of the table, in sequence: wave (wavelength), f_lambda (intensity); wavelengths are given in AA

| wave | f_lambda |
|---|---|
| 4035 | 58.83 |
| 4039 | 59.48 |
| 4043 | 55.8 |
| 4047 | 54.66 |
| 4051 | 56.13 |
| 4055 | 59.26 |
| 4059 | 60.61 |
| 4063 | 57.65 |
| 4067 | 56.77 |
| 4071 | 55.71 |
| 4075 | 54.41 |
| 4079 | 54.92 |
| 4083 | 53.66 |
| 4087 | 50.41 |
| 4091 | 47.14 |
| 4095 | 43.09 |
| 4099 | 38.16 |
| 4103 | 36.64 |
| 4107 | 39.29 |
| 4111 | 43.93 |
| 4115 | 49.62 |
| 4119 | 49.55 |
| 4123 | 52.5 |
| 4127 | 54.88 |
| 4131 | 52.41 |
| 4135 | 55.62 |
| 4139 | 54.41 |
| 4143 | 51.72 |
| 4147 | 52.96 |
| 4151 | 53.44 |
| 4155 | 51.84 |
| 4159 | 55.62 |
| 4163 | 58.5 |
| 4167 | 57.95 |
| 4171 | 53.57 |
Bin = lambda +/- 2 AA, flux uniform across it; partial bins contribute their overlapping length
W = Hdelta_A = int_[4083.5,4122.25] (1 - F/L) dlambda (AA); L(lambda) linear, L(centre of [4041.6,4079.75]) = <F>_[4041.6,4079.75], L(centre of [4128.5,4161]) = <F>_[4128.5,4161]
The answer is 7.2 AA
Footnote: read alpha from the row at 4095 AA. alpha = 43.09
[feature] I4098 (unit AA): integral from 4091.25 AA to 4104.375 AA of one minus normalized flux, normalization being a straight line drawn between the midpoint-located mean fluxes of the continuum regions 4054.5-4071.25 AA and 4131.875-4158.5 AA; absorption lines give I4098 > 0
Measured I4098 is 3.67 AA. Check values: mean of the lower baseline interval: 58.1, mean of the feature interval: 40.5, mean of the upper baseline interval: 53.4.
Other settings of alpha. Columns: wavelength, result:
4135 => 55.62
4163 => 58.5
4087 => 50.41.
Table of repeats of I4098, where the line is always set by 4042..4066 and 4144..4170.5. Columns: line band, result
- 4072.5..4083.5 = 0.4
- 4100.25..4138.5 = 5.1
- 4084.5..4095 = 1.6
